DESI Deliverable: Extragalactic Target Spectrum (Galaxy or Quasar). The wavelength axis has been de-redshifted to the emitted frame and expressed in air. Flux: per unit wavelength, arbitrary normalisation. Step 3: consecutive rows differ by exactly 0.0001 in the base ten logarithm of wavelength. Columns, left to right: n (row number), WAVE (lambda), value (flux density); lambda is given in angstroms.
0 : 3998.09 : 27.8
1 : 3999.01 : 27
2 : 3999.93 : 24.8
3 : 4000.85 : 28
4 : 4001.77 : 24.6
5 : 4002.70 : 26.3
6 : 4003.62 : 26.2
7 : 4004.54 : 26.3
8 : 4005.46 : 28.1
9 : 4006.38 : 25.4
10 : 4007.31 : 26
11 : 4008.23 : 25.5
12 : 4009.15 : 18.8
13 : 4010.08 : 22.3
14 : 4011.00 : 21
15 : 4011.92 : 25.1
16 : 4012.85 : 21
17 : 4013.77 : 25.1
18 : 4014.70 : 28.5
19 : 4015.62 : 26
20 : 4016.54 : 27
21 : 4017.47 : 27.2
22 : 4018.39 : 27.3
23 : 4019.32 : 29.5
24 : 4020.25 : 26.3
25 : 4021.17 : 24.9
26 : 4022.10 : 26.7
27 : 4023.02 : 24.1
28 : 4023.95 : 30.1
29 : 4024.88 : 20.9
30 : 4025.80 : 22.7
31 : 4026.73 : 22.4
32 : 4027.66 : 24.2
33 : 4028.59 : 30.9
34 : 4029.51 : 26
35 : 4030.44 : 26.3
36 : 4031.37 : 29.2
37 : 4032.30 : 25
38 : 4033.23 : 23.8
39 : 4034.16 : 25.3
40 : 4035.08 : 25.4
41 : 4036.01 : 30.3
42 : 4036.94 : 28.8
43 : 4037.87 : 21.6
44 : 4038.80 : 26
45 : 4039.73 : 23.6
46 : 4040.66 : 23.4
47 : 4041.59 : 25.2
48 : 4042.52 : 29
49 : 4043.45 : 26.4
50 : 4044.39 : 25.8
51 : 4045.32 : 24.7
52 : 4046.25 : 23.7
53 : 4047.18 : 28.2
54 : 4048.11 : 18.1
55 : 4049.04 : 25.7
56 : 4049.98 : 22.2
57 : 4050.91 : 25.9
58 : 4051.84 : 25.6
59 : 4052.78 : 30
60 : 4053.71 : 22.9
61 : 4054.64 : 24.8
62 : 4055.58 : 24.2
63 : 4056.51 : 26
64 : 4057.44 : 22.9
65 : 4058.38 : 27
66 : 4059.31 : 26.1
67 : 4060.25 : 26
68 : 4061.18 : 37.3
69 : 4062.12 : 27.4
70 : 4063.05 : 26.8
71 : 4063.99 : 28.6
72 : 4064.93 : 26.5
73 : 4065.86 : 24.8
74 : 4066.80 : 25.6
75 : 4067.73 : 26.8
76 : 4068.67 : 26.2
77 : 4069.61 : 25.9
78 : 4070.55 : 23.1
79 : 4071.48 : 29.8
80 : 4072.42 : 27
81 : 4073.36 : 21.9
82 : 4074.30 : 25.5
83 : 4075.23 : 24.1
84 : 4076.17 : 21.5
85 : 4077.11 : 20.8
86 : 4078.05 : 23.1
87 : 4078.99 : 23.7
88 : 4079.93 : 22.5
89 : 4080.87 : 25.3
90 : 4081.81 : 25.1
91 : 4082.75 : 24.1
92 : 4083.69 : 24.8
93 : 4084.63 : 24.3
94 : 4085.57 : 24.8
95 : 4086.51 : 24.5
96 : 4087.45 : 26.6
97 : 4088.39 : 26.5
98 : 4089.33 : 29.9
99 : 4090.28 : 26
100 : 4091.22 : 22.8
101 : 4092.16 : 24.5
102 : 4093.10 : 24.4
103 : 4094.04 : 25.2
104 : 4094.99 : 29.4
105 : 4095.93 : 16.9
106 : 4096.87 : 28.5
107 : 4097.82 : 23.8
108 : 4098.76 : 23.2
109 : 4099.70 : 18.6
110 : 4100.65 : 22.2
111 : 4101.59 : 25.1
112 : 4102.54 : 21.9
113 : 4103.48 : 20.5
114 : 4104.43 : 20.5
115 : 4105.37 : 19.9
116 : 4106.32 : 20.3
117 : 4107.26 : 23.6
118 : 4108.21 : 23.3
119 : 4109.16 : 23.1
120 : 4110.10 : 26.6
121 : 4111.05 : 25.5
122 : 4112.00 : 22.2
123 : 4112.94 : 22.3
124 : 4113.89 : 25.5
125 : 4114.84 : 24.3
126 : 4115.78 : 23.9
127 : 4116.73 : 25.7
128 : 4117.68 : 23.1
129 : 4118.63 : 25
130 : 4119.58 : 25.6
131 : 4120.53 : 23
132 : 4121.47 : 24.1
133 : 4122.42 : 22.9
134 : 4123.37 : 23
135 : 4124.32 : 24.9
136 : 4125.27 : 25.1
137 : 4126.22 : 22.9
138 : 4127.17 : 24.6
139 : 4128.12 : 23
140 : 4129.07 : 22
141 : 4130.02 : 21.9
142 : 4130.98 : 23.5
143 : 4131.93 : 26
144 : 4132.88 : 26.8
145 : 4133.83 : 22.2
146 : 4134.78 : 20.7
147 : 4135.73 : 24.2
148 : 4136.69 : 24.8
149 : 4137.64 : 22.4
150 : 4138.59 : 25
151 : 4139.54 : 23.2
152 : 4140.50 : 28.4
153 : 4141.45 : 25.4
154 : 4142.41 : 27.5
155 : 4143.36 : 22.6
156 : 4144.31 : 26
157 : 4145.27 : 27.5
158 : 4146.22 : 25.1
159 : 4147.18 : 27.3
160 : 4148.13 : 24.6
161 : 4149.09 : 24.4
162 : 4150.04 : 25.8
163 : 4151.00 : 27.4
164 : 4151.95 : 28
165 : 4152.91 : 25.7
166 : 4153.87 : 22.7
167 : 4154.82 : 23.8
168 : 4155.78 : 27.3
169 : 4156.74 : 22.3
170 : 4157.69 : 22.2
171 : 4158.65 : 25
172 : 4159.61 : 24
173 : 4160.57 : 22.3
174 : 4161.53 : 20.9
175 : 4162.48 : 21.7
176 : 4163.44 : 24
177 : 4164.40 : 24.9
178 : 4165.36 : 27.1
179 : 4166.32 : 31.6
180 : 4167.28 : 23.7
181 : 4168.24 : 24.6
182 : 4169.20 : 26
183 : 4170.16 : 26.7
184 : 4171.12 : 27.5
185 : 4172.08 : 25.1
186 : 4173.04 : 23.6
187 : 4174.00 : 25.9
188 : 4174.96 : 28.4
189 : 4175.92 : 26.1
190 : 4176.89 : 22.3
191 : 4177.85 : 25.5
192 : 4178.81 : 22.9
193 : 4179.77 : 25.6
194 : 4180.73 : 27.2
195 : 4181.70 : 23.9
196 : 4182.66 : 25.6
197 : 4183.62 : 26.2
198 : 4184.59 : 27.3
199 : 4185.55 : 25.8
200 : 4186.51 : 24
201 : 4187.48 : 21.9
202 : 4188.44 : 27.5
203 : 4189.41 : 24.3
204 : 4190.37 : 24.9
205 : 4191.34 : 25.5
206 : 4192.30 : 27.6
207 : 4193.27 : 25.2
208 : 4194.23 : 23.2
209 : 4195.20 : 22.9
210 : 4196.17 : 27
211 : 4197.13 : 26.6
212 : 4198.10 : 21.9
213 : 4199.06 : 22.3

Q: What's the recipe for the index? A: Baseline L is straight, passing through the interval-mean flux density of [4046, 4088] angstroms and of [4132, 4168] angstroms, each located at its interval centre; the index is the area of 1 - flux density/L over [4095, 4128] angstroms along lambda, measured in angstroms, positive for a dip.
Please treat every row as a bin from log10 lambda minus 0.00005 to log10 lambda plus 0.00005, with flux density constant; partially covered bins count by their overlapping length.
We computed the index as 2.22 angstroms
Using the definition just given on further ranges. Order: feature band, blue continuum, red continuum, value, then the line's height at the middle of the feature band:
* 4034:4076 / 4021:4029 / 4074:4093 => -1.6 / 24.8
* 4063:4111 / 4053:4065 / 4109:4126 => 2.3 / 25.5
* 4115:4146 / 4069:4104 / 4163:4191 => 0.7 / 24.9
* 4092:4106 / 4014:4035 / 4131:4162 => 1.3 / 25.2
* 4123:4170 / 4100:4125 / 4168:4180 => -0.3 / 24.5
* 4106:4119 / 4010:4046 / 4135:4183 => 0.7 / 25.3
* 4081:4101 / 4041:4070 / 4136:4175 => 0.8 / 25.7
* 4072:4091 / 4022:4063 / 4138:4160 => 0.7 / 25.6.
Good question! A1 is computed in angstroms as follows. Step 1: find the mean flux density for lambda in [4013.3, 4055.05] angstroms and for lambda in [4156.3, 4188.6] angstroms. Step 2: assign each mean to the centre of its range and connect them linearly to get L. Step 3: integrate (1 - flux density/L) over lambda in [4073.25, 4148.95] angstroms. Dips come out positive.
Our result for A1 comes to 3.7 angstroms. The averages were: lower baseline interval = 25.7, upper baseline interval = 25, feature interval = 24.1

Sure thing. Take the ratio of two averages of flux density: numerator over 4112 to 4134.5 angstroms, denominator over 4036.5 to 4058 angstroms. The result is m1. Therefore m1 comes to 0.96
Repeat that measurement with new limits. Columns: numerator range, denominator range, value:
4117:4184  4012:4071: 0.96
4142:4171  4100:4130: 1.08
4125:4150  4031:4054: 0.96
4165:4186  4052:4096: 1.01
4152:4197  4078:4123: 1.05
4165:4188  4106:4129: 1.07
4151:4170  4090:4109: 1.08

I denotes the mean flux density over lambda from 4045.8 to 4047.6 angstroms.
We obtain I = 25.9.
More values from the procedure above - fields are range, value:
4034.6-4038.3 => 26.6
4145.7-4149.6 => 25.4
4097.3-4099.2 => 23.6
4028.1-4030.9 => 27.7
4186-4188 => 23.1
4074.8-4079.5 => 22.6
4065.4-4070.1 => 25.8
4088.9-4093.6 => 25.5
